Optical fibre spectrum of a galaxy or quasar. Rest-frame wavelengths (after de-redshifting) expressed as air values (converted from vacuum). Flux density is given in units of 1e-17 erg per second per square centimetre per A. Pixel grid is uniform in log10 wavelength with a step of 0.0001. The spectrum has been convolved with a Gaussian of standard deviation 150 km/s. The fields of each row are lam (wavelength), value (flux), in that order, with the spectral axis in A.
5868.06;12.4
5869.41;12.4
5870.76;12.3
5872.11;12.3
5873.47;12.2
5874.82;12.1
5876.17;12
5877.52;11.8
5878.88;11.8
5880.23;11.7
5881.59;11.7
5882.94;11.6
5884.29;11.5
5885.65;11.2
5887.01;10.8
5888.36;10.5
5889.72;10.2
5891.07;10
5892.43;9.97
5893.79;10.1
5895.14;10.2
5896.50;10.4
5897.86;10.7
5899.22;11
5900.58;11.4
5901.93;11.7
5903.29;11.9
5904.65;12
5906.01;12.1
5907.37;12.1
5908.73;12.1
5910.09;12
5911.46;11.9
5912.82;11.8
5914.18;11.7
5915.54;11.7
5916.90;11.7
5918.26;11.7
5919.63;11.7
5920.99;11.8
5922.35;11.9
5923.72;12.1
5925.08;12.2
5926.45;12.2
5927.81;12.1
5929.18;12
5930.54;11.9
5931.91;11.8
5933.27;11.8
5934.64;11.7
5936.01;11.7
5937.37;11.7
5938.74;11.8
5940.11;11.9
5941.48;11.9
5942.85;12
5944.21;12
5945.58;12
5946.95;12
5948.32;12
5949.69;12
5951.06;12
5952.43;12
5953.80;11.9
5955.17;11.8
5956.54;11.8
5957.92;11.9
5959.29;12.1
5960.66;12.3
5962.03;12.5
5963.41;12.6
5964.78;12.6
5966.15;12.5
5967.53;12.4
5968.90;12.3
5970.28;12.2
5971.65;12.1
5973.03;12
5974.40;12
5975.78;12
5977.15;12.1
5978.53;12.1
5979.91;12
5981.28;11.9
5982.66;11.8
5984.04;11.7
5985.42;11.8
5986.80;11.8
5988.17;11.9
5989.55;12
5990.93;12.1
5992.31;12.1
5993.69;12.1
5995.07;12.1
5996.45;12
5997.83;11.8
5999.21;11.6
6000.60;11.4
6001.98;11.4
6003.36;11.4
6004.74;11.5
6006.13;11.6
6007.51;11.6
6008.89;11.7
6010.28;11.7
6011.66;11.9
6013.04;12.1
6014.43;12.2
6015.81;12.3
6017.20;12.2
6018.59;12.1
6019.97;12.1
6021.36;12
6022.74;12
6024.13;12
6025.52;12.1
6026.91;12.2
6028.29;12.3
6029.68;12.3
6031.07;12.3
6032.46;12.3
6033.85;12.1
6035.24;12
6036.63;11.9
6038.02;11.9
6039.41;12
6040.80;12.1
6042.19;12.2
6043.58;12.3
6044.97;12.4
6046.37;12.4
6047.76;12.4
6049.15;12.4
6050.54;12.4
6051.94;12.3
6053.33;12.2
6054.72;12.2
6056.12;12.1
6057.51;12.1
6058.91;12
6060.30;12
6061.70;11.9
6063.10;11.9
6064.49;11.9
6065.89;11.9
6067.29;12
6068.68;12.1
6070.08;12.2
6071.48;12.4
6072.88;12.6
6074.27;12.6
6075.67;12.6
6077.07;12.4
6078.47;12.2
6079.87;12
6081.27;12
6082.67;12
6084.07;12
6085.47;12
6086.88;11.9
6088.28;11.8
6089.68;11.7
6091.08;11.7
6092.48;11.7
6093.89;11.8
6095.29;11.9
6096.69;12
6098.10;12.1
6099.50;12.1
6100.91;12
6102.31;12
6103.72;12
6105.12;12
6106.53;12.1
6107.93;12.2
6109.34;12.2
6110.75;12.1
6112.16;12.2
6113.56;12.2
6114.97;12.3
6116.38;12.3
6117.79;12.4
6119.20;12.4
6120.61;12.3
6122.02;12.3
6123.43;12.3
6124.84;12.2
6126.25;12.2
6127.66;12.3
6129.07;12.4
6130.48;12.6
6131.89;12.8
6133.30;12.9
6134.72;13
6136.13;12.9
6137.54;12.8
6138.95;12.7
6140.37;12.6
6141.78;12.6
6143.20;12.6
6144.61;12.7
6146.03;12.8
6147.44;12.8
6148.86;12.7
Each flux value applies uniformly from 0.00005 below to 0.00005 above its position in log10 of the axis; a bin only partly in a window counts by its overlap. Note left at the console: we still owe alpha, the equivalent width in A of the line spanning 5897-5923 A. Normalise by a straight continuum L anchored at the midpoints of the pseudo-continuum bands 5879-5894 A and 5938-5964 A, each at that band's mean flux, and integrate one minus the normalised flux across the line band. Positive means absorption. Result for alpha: -0.95 A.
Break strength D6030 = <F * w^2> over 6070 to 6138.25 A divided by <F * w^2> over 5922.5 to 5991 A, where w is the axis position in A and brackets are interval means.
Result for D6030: 1.1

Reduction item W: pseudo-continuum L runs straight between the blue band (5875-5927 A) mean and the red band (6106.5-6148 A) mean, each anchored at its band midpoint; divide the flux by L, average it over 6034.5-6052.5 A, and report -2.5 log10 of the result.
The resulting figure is -0.010 mag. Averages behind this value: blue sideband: 11.4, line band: 12.2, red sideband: 12.5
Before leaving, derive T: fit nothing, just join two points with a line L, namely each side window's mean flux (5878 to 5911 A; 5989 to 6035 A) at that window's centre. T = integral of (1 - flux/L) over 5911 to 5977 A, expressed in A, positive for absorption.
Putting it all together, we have -2.73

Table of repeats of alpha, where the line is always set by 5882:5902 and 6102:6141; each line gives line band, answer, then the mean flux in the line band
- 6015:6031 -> -0.6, 12.2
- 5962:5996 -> -2.2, 12.1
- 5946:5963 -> -1.3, 12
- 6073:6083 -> -0.2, 12.3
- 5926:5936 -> -0.8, 11.9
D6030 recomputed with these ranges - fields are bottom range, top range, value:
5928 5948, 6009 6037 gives 1.05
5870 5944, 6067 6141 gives 1.13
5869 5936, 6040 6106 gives 1.11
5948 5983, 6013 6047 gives 1.02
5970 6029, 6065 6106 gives 1.04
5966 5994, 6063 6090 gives 1.04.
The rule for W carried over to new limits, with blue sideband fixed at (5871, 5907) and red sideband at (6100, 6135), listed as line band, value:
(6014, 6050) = -0.023 mag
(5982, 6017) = -0.005 mag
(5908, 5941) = -0.040 mag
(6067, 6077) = -0.026 mag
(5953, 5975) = -0.052 mag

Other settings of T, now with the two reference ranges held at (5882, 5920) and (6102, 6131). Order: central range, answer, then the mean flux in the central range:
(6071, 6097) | 0.1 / 12.1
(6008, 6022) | -0.3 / 12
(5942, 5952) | -0.5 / 12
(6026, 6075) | -1.0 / 12.2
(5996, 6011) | 0.2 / 11.6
